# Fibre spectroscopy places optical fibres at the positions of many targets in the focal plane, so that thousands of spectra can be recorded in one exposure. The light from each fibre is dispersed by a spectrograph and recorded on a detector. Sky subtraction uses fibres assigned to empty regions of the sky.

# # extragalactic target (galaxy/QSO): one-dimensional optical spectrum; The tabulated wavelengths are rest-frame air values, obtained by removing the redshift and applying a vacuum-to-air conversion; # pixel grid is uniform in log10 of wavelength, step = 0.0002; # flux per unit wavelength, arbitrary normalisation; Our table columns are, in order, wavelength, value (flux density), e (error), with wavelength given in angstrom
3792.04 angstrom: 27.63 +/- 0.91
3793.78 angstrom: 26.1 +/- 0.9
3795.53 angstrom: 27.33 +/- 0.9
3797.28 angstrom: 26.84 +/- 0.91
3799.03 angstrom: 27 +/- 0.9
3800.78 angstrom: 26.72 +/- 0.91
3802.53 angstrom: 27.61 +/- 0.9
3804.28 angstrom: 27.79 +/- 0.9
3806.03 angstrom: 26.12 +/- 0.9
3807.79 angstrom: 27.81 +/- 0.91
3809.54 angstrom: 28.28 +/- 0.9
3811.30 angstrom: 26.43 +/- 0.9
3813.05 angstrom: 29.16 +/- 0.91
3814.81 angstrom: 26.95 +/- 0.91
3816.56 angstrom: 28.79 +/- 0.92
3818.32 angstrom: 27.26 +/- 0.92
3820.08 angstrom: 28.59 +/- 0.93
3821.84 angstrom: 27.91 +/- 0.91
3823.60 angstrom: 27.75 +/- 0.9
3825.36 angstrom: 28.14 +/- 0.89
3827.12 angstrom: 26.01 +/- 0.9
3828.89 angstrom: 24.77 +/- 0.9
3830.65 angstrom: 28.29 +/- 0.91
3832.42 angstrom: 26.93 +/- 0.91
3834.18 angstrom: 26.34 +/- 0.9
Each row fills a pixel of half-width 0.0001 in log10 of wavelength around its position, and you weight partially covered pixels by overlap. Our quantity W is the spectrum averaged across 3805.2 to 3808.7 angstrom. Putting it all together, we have 27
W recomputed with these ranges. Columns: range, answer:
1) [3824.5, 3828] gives 27.1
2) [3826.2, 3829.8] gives 25.4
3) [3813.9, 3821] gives 27.9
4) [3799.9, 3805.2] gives 27.4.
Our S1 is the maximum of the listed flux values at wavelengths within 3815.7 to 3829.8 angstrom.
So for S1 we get 28.79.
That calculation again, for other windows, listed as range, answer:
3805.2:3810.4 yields 28.28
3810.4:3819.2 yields 29.16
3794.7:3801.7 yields 27.33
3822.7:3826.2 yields 28.14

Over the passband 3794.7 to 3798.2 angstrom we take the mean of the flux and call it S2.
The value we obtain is 27.1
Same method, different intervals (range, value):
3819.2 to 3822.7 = 28.2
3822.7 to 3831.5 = 27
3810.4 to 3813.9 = 27.8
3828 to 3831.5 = 26.5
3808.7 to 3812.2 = 27.4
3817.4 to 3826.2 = 27.9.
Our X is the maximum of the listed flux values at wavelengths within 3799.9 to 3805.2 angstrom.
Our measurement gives 27.79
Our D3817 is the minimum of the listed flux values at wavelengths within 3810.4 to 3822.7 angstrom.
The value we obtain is 26.43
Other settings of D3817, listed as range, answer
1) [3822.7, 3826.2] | 27.75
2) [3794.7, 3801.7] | 26.72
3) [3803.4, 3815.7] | 26.12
